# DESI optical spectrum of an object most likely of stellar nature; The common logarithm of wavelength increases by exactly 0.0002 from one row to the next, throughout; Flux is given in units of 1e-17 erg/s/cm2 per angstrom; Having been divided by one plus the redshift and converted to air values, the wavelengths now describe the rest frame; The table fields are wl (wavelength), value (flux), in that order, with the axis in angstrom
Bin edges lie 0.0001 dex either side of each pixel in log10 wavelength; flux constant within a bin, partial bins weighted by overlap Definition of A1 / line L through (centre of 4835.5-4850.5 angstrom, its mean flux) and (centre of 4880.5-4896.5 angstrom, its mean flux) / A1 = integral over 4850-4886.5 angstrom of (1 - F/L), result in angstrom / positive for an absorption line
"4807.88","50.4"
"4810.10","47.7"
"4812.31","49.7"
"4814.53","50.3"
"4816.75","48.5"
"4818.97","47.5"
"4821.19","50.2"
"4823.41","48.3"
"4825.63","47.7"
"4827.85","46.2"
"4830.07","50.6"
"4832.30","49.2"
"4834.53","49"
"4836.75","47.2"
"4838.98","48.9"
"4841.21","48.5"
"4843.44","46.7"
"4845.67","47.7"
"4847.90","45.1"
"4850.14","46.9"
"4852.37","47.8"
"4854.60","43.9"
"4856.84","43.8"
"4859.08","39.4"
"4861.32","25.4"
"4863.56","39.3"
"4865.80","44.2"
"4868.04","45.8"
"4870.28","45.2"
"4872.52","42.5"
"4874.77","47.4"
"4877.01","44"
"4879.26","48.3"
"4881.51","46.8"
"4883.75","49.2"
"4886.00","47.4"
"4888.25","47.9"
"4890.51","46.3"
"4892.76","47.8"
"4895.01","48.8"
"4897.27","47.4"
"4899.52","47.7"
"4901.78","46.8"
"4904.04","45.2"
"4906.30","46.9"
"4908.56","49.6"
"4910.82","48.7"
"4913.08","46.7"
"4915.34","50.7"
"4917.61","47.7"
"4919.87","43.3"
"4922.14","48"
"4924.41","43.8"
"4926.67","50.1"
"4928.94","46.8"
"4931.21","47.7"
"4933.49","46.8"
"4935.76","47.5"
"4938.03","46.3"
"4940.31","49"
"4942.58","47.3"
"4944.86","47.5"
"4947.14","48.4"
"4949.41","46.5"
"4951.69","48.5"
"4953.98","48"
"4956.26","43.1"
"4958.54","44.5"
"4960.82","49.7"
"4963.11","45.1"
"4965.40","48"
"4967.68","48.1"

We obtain 2.9 angstrom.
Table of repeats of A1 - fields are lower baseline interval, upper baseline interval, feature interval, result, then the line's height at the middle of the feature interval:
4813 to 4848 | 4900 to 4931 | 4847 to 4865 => 2.5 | 48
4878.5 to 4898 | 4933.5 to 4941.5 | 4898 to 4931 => 0.2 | 47.6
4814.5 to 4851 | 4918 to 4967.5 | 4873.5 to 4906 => 0.2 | 47.5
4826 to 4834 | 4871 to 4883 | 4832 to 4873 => 2.5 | 47.3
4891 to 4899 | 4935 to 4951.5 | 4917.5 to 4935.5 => 0.3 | 47.7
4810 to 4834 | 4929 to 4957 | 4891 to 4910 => 0.1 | 47.8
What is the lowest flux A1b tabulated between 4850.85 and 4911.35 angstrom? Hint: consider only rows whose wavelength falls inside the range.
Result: 25.4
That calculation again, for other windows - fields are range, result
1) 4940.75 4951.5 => 46.5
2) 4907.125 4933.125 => 43.3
